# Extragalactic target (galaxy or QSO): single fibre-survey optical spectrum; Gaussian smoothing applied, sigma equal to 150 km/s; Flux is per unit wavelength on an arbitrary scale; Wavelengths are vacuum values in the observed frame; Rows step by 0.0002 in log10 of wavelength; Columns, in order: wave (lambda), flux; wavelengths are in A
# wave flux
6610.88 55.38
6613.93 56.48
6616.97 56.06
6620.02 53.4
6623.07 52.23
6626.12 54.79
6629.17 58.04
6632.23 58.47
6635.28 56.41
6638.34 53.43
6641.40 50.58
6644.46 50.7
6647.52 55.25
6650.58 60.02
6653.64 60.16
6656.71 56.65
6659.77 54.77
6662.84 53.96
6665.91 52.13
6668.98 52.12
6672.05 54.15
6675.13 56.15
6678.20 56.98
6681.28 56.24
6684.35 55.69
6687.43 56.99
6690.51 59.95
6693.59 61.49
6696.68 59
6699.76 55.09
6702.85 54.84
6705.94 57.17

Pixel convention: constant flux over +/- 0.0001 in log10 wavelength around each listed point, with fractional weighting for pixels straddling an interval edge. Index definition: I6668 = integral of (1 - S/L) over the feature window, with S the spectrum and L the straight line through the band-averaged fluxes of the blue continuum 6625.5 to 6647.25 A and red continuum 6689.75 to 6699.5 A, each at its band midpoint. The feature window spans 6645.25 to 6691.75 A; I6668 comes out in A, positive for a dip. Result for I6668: 1.08 A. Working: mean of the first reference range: 54.6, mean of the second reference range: 59.5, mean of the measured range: 56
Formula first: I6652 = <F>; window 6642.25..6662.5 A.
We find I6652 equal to 55.9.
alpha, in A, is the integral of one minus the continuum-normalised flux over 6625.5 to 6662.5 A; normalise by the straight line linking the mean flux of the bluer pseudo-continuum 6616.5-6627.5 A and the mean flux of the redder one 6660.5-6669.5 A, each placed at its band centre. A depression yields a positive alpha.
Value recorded -1.6 A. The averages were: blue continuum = 53.9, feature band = 55.7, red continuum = 53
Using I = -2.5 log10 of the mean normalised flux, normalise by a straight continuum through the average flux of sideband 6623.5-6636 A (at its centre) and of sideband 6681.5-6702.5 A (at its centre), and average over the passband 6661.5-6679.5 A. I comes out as 0.061 mag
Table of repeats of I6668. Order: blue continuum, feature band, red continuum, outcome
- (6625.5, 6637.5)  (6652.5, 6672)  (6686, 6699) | 1.08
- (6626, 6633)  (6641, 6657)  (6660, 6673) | -0.20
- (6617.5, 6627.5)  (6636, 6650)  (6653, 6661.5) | 0.58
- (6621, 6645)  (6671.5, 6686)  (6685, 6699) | 0.48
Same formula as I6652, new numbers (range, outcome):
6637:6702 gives 55.8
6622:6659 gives 55.6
